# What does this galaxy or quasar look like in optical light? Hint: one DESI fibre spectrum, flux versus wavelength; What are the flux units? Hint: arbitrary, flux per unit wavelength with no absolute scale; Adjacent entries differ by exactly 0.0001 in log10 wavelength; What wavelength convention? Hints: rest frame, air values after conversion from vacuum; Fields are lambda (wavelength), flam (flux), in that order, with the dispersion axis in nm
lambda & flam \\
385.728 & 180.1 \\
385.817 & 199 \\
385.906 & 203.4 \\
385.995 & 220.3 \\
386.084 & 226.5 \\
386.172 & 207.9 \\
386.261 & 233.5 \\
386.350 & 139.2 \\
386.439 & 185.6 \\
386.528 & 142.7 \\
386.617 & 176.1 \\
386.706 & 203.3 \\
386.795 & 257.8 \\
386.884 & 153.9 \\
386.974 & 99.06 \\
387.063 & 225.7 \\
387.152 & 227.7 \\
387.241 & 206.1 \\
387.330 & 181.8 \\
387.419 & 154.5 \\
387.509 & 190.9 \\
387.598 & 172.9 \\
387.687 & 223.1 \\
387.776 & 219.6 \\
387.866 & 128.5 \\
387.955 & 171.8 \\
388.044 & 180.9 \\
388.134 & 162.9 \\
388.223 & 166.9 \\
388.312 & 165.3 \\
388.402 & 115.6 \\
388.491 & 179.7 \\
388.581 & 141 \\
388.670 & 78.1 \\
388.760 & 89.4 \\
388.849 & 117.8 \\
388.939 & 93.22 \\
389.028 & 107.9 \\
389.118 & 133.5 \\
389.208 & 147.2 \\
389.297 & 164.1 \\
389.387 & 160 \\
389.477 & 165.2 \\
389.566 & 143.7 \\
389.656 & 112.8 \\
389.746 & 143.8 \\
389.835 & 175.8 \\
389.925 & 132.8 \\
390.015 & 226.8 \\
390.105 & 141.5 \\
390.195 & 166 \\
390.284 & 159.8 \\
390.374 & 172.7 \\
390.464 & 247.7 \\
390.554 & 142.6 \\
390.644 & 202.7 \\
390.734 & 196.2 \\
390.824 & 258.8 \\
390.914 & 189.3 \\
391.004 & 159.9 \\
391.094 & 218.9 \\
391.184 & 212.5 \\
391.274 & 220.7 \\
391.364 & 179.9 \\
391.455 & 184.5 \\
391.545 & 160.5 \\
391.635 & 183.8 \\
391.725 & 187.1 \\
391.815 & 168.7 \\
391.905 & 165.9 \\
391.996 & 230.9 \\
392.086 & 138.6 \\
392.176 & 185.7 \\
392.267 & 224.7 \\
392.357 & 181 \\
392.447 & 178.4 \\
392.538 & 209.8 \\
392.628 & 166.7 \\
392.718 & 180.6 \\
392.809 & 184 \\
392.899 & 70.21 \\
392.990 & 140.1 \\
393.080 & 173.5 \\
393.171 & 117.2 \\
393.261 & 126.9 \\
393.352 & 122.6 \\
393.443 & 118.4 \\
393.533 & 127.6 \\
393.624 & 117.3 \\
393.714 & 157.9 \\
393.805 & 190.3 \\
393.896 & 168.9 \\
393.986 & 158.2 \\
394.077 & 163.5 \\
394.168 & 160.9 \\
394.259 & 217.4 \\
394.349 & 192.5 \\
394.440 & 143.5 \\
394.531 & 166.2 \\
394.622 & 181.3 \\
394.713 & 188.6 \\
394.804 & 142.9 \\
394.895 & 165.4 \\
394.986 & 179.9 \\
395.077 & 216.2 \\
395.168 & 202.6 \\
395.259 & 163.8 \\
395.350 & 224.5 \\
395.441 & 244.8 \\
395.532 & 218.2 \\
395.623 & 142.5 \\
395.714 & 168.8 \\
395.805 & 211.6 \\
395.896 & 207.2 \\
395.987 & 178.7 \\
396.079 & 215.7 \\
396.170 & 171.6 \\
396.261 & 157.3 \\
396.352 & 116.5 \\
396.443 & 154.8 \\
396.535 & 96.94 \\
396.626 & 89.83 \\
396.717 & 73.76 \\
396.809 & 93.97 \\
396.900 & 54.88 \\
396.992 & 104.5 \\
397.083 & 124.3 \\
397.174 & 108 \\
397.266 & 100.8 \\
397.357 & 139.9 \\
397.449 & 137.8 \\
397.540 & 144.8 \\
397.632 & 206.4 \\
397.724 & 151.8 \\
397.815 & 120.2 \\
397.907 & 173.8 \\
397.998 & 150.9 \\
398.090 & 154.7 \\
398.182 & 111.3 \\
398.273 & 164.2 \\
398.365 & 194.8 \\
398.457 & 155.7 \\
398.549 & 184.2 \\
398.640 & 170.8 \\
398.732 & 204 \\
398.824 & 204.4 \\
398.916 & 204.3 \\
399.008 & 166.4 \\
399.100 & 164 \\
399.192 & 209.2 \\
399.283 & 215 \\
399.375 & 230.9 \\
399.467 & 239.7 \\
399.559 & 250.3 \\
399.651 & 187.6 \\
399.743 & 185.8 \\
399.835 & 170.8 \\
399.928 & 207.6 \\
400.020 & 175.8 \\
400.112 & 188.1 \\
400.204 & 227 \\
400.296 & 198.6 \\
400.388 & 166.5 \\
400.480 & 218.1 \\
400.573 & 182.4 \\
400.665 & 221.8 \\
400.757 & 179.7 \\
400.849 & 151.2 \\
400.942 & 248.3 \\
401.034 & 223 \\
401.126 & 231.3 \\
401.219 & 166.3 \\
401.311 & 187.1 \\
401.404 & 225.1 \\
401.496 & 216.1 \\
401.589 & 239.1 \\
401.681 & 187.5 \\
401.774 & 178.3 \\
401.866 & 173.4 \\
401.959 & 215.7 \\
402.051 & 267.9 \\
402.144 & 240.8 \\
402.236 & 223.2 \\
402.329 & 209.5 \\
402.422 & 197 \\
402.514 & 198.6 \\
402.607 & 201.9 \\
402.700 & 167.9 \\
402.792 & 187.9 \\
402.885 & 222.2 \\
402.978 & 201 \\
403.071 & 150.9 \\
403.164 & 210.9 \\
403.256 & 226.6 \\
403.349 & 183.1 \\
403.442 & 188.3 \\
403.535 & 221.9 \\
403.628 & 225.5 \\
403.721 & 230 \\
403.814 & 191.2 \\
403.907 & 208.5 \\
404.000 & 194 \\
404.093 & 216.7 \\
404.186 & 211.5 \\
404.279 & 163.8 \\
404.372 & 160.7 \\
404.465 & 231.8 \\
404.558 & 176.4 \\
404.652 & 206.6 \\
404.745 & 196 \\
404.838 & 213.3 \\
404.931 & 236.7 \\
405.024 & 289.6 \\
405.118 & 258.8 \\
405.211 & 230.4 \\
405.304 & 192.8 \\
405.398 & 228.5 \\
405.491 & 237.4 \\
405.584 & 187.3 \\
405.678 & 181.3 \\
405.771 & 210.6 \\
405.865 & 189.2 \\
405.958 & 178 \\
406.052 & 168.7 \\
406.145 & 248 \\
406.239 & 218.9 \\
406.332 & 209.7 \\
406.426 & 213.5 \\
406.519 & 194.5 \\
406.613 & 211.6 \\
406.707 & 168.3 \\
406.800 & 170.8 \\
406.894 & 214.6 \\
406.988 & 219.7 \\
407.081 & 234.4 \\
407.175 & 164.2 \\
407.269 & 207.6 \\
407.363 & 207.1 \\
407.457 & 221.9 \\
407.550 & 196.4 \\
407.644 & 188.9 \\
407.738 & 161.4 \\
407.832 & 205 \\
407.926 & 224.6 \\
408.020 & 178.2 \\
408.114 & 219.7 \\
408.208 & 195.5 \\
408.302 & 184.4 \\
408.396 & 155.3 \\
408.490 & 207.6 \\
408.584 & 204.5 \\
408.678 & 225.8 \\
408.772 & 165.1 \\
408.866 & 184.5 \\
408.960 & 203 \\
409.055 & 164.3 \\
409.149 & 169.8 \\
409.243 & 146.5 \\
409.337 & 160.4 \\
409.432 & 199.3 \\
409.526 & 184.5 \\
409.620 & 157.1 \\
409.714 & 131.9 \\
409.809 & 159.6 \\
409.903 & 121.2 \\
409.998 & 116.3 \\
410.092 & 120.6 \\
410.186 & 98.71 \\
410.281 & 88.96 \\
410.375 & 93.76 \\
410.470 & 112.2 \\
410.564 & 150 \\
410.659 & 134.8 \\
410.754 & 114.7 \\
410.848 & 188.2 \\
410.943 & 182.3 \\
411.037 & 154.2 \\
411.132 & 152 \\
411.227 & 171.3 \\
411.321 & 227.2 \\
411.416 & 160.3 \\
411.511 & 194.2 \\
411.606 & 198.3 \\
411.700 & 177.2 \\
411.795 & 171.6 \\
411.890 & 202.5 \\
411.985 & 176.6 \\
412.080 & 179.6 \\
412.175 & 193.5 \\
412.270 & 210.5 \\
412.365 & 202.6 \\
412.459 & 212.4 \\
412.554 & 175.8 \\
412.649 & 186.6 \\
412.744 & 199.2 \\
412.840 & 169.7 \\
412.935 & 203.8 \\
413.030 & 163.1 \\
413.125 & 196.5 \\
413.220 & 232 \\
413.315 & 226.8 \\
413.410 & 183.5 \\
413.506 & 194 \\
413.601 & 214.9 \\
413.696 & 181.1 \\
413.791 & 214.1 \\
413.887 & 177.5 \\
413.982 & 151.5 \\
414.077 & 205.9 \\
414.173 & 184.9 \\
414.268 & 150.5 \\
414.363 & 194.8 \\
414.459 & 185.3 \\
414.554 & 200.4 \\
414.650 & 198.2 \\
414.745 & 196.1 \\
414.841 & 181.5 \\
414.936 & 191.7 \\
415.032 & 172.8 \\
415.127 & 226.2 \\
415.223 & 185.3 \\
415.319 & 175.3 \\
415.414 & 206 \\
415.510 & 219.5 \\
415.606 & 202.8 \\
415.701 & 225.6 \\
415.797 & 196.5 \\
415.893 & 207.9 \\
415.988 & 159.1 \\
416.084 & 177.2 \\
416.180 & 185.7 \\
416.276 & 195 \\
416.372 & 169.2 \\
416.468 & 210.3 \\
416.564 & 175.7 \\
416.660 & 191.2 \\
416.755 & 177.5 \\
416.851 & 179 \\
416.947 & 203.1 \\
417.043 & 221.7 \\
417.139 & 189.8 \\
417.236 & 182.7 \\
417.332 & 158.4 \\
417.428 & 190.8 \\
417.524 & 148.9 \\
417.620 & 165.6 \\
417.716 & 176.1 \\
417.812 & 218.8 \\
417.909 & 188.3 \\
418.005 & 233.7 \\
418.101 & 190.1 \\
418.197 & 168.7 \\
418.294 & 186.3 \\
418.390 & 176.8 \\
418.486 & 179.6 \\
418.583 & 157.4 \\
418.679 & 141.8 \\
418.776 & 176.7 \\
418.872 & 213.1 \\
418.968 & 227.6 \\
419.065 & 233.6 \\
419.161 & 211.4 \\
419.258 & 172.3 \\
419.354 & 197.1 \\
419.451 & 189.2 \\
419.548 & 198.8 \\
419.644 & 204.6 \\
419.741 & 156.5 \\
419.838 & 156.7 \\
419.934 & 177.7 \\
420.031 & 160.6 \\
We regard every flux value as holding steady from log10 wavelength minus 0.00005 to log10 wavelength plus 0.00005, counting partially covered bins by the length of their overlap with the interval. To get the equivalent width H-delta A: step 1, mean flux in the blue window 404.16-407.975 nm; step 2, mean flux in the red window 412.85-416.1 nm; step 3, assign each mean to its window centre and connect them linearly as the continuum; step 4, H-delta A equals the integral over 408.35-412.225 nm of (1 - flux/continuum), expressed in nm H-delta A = 0.70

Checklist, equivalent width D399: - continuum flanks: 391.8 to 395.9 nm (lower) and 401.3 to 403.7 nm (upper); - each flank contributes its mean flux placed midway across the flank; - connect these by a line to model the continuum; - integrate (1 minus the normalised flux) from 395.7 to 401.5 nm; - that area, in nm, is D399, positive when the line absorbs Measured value 0.577 nm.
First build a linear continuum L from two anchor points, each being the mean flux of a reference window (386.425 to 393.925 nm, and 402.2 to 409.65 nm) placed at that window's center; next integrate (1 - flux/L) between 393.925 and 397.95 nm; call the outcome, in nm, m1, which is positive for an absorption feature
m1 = 0.46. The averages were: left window 167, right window 200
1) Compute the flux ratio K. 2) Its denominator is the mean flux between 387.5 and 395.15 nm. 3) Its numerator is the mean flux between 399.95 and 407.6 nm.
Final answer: 1.2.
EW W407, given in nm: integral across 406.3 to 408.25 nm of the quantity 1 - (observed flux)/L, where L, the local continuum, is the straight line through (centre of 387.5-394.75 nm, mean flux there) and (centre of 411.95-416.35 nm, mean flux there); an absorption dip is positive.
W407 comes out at -0.17 nm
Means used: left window 165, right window 193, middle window 200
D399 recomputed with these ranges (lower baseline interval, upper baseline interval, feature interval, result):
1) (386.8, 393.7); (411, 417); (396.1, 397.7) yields 0.45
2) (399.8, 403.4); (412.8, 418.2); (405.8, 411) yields 0.52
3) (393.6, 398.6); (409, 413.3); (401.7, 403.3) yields -0.41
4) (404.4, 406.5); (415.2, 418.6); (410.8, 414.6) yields 0.17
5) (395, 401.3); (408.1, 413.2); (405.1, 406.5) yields -0.30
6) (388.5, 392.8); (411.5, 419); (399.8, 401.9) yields -0.25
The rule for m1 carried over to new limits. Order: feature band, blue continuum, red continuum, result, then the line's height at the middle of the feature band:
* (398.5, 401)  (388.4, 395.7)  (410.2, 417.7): -0.37 nm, 173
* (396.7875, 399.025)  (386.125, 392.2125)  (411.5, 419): 0.36 nm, 178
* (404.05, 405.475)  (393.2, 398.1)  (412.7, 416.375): -0.34 nm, 173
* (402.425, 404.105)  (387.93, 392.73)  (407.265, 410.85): -0.34 nm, 168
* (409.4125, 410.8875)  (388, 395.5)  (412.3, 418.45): 0.41 nm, 186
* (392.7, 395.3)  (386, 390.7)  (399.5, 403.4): 0.32 nm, 182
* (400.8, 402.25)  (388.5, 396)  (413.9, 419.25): -0.28 nm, 177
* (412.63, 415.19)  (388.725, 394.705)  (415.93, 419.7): -0.10 nm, 185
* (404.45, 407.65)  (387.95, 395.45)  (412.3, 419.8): -0.50 nm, 181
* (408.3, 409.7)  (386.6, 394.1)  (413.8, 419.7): 0.03 nm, 183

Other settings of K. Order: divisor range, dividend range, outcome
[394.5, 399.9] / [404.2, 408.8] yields 1.22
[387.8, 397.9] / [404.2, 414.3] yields 1.16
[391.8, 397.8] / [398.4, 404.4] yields 1.26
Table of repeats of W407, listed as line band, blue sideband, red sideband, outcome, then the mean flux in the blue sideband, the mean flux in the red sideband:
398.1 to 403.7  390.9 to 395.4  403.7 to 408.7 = -0.226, 172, 204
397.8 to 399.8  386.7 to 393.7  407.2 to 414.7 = -0.151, 167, 179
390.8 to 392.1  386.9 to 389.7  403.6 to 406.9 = -0.202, 156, 207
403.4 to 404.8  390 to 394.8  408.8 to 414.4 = -0.233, 174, 172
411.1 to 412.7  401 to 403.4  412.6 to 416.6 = 0.056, 205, 192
